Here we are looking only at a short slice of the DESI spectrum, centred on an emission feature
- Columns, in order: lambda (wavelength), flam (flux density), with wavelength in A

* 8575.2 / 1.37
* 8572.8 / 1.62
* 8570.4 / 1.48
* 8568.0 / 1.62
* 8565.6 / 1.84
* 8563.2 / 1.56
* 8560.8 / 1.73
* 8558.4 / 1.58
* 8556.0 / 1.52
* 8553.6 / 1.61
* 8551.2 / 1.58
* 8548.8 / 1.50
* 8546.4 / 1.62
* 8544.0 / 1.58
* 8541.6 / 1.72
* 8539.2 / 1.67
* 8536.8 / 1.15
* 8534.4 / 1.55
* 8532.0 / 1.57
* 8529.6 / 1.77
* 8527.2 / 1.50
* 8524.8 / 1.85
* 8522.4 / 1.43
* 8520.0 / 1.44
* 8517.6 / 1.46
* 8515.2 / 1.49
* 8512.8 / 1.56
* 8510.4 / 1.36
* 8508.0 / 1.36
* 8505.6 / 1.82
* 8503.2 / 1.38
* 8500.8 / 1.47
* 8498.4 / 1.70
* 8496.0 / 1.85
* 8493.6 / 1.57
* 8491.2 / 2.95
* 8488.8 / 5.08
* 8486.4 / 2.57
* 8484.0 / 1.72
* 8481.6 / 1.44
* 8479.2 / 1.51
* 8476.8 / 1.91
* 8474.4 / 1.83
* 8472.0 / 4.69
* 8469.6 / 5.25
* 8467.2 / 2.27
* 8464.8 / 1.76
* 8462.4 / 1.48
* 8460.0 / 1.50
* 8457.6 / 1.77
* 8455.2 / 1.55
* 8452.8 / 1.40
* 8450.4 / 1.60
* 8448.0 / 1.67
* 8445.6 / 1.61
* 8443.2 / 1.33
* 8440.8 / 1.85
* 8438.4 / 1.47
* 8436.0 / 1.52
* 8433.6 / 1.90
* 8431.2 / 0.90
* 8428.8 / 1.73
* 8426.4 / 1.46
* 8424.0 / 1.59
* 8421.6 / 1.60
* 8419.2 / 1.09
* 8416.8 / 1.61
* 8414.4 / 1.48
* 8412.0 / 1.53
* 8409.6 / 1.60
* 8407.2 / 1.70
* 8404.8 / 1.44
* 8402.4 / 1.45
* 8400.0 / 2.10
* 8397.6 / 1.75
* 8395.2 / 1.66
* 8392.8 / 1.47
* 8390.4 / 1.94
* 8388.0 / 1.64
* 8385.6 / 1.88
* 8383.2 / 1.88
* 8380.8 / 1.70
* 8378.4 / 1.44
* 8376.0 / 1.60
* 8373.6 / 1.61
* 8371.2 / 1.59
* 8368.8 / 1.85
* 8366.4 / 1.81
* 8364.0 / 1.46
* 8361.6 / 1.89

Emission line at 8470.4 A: [S II] 6716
